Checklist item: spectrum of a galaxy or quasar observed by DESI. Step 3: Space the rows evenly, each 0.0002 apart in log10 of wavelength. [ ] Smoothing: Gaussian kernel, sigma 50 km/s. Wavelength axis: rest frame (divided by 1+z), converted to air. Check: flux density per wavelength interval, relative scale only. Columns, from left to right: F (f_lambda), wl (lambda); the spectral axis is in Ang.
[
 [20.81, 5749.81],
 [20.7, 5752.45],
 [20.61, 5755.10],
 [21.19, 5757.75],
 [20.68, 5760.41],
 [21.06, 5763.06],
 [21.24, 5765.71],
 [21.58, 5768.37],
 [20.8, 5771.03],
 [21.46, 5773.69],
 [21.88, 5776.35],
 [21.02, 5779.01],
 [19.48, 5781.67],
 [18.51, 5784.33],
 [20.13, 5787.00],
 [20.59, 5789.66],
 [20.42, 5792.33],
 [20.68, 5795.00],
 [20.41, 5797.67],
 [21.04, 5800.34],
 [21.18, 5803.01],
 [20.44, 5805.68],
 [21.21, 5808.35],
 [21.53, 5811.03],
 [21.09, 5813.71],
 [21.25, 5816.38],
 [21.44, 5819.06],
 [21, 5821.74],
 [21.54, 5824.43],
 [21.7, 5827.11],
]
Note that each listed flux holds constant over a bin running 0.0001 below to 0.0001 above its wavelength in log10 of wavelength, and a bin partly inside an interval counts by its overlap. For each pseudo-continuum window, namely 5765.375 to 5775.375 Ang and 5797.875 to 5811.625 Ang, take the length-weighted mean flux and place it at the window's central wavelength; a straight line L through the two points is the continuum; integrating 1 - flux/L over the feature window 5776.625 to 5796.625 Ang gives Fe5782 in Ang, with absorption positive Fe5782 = 0.9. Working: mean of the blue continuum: 21.3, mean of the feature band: 20.2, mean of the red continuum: 21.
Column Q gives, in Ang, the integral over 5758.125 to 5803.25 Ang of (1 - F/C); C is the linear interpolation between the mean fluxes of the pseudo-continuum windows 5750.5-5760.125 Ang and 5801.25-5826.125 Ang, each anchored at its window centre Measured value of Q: 0.6 Ang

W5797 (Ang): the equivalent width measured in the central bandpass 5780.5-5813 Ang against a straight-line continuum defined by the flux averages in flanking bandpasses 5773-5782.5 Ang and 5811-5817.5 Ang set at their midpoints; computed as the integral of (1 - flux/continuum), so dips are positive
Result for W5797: 1.0 Ang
